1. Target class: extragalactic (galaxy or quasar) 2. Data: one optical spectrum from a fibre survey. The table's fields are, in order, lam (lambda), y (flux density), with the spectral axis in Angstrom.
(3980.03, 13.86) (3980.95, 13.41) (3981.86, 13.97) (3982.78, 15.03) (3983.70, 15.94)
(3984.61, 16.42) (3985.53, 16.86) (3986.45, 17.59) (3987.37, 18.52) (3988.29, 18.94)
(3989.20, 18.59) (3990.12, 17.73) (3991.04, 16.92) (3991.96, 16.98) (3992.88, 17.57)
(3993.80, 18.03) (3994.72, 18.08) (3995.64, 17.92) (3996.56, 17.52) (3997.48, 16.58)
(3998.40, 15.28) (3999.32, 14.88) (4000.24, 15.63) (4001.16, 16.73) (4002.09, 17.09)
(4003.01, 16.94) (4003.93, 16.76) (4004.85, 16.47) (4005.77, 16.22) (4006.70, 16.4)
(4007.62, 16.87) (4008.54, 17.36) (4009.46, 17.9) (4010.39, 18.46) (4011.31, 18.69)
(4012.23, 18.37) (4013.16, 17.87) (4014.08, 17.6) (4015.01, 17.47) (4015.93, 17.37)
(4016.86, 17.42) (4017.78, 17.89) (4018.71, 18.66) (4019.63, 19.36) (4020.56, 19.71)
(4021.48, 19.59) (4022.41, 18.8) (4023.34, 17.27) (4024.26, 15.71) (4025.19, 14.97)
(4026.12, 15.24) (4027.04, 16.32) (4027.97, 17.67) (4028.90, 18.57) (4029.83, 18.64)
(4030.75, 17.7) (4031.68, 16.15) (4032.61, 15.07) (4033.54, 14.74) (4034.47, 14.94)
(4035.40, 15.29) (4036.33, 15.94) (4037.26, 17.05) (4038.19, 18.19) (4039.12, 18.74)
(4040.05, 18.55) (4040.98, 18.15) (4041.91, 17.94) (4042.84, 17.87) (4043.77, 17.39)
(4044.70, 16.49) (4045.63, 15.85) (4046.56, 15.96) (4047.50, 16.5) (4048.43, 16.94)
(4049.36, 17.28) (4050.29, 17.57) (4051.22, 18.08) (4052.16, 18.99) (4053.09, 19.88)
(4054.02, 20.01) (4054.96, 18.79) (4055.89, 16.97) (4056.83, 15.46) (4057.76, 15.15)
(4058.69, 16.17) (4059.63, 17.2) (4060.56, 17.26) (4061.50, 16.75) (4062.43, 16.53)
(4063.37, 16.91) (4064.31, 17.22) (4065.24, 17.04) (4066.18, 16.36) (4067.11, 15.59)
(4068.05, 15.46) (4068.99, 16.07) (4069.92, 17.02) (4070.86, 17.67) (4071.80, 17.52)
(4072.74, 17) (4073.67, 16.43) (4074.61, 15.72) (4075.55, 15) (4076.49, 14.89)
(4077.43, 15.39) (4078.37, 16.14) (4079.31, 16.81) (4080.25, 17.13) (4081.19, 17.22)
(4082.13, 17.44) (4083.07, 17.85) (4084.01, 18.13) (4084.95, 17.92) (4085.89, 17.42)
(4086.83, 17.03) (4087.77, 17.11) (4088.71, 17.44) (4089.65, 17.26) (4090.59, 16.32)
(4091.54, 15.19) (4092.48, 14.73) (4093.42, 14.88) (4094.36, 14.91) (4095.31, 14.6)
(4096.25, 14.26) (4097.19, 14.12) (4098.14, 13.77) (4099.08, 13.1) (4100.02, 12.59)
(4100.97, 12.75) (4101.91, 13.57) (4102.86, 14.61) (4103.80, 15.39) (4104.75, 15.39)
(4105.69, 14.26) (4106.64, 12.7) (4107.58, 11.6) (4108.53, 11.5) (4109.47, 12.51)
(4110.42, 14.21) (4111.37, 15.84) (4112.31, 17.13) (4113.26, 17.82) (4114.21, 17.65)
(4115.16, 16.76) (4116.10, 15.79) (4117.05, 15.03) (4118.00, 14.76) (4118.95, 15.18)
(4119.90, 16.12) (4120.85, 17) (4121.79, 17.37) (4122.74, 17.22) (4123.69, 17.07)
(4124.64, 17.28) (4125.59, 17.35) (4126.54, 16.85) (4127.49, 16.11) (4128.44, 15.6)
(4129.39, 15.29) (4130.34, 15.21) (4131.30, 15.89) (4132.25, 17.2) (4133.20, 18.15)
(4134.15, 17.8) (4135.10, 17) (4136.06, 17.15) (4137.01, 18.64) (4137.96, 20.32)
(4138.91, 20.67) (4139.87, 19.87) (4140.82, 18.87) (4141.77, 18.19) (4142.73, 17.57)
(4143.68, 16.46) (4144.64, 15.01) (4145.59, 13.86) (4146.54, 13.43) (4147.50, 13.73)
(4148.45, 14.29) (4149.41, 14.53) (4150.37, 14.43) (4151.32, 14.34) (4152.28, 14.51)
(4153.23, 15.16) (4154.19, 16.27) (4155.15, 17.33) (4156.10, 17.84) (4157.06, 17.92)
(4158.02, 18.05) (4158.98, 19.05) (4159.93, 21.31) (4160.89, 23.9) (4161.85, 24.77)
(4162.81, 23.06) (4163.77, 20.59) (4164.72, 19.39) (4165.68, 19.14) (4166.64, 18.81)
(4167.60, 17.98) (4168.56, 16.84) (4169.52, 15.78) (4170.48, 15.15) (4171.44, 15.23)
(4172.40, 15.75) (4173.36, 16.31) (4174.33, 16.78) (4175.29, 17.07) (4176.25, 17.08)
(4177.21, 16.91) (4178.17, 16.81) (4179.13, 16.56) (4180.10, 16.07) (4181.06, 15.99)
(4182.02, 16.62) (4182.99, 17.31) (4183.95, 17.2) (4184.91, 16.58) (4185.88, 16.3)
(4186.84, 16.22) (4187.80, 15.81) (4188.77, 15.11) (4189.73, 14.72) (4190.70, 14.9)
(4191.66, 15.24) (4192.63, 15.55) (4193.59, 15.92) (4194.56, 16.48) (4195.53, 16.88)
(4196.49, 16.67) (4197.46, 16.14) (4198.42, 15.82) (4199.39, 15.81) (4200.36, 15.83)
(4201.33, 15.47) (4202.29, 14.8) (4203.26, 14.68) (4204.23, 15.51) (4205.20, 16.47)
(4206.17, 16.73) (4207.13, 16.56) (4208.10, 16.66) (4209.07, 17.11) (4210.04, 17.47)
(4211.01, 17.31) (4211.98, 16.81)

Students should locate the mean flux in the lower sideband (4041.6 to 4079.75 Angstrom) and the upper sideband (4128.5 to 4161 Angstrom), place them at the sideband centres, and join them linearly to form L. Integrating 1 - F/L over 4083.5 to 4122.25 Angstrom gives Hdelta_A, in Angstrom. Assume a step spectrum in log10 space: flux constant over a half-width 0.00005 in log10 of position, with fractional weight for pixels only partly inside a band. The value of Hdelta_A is 3.7 Angstrom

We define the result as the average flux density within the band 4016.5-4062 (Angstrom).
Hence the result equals 17.3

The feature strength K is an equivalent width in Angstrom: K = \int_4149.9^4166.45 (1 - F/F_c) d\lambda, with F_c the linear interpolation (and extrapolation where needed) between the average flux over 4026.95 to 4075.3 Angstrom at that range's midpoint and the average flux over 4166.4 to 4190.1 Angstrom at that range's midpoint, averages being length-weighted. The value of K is -2.2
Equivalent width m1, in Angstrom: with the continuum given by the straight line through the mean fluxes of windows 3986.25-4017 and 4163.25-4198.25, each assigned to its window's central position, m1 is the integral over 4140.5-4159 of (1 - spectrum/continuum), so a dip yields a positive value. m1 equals 0.9 Angstrom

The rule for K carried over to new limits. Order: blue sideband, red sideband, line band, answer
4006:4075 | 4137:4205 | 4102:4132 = 2.57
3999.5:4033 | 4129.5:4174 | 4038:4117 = 5.24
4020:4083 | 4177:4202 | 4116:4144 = -1.12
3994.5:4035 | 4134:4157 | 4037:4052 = -0.38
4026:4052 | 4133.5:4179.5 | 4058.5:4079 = 0.82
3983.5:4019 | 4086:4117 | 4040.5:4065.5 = -1.86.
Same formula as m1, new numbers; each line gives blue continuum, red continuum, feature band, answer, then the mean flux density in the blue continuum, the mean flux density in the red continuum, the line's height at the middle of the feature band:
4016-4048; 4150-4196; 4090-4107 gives 2.8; 17.2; 17.2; 17.2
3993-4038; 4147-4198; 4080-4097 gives 0.6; 17.1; 16.9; 17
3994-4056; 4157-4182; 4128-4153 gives 2.1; 17.3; 18.1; 18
